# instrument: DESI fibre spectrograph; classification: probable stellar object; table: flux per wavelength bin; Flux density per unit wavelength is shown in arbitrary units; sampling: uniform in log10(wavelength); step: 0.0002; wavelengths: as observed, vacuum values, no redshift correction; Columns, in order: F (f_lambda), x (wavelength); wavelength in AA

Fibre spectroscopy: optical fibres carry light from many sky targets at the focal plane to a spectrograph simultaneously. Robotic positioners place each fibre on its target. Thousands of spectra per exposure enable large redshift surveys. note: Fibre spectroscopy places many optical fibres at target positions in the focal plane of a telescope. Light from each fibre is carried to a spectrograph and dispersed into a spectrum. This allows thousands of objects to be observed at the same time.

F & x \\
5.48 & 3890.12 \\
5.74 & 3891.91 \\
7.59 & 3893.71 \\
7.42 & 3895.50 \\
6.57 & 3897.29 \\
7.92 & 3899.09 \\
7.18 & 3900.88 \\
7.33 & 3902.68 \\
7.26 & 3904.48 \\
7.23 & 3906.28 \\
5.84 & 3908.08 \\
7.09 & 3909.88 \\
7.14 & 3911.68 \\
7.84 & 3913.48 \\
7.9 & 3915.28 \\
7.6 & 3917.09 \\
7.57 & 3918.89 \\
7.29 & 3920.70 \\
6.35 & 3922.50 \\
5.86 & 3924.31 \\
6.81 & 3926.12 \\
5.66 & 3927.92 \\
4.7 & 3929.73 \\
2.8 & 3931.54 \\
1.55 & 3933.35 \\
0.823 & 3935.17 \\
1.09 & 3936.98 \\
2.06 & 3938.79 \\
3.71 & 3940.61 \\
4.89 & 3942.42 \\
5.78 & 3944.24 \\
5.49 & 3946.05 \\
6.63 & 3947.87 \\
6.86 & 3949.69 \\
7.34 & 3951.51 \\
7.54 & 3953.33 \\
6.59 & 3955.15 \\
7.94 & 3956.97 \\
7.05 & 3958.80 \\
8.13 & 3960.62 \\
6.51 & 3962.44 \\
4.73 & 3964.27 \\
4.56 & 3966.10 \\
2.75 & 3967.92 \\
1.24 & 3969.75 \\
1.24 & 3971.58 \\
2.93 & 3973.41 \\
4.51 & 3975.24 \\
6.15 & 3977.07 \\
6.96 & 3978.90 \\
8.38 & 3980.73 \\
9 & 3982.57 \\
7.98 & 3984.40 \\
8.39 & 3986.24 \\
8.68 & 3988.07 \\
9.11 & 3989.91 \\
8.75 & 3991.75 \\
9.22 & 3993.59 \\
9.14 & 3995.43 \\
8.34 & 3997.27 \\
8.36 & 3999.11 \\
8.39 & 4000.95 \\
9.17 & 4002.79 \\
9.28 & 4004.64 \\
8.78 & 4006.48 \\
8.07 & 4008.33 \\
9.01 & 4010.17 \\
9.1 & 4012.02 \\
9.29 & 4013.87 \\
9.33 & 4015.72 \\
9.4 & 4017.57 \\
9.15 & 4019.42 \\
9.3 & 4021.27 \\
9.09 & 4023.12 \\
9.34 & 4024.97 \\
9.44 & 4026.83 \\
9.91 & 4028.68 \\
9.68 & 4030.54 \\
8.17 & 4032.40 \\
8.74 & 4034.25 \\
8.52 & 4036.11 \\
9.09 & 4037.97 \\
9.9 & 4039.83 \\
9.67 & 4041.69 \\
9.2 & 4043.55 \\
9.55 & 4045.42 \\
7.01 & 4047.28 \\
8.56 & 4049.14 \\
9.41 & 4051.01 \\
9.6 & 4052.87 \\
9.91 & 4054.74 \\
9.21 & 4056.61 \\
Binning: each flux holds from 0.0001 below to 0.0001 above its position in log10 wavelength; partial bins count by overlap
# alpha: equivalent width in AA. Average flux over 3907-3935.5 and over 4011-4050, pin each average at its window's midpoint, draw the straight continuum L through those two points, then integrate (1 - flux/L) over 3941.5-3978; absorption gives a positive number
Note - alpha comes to 8.0 AA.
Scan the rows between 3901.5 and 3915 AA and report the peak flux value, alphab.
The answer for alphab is 7.84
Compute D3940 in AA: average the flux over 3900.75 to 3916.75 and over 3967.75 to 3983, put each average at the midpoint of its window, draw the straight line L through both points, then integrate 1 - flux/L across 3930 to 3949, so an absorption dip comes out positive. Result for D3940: 7.7 AA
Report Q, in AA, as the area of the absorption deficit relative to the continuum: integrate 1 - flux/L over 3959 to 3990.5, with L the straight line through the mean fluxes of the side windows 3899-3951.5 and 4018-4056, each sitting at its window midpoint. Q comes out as 5.8 AA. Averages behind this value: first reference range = 5.72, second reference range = 9.17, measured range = 5.95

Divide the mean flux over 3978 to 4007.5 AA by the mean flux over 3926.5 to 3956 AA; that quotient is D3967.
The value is 1.9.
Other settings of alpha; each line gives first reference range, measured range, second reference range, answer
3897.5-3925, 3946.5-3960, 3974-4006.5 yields 1.1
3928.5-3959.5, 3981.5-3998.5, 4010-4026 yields -2.6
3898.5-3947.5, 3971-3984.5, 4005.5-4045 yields 3.0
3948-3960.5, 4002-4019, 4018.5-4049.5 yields -1.0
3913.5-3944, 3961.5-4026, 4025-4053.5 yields -0.6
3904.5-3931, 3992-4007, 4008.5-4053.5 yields -0.7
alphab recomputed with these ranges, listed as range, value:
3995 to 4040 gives 9.91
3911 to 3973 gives 8.13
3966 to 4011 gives 9.28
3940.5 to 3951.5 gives 6.86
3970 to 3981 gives 8.38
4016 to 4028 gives 9.44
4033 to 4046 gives 9.9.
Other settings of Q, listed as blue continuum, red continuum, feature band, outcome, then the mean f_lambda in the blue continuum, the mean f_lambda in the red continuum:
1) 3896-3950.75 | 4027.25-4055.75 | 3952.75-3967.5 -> 0.7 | 5.77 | 9.13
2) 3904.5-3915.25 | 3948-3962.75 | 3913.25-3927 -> 0.1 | 7.12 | 7.24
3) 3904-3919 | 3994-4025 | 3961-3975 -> 7.8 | 7.26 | 8.97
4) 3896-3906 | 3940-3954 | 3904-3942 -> 7.7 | 7.26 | 6.06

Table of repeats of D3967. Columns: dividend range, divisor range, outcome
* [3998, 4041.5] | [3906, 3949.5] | 1.68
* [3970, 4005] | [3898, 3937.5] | 1.24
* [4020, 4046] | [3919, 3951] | 1.96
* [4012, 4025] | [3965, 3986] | 1.79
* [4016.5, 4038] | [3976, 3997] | 1.10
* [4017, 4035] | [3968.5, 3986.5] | 1.67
